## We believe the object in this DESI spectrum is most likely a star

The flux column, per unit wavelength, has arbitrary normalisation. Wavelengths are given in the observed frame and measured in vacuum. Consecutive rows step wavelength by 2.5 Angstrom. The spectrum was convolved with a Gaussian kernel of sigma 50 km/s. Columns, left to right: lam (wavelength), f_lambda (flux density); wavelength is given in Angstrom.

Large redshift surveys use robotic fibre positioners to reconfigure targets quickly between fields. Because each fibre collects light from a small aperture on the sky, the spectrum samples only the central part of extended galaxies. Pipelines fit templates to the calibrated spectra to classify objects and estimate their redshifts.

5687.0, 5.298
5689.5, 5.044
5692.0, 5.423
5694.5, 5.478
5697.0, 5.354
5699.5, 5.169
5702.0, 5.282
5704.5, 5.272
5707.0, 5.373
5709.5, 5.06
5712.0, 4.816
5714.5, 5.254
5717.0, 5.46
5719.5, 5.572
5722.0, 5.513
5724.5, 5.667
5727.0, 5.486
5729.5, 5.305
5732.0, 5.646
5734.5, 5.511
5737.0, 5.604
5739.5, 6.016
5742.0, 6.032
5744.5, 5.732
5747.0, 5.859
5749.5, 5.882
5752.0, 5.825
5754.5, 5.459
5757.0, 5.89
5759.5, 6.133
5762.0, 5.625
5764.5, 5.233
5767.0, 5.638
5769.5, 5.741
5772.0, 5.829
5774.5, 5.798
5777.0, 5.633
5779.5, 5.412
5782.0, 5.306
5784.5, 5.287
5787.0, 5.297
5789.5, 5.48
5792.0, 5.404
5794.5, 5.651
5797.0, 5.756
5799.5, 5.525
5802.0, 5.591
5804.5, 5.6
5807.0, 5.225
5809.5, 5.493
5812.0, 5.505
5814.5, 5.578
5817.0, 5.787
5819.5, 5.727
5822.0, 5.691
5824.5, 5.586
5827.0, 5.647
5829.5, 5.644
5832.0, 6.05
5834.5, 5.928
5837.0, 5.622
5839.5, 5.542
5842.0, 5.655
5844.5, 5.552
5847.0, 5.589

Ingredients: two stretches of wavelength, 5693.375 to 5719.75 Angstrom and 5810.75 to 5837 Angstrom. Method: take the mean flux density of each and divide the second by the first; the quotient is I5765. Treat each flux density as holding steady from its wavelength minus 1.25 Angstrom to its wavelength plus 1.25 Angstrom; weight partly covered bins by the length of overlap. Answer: 1.08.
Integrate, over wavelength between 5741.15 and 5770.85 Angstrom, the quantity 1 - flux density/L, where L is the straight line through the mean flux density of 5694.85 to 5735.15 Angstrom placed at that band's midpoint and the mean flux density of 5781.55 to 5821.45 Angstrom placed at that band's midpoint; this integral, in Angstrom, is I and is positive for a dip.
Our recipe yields -1.7 Angstrom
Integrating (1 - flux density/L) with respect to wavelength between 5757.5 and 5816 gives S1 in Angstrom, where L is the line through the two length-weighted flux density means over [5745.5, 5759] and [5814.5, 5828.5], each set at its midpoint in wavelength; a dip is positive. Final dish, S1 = 1.8 Angstrom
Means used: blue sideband 5.8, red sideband 5.68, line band 5.56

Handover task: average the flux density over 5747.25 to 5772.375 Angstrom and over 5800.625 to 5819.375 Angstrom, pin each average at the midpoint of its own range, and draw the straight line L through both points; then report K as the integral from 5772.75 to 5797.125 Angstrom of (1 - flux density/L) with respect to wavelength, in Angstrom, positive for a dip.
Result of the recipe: 0.6 Angstrom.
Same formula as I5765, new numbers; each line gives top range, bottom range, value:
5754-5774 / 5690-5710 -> 1.08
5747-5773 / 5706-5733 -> 1.07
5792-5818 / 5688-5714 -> 1.06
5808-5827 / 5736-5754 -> 0.96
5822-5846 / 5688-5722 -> 1.08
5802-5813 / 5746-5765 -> 0.95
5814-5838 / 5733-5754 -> 0.99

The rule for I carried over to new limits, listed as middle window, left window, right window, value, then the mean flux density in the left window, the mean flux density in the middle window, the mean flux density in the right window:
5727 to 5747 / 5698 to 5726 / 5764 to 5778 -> -0.8 Angstrom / 5.31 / 5.69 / 5.67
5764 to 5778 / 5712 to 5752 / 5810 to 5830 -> -0.1 Angstrom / 5.62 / 5.67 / 5.64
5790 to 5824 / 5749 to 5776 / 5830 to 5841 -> 1.0 Angstrom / 5.73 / 5.58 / 5.77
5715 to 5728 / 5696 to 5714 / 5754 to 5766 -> -0.5 Angstrom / 5.19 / 5.52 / 5.68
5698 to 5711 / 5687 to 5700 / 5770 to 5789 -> 0.3 Angstrom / 5.3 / 5.23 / 5.52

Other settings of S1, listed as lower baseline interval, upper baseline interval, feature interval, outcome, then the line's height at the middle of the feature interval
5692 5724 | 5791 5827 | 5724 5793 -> -2.4 Angstrom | 5.45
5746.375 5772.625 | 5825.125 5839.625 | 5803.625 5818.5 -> 0.5 Angstrom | 5.74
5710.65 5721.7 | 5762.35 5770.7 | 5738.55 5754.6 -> -1.2 Angstrom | 5.45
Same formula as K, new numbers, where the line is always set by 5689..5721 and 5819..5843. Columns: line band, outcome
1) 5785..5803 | 0.2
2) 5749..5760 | -0.7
